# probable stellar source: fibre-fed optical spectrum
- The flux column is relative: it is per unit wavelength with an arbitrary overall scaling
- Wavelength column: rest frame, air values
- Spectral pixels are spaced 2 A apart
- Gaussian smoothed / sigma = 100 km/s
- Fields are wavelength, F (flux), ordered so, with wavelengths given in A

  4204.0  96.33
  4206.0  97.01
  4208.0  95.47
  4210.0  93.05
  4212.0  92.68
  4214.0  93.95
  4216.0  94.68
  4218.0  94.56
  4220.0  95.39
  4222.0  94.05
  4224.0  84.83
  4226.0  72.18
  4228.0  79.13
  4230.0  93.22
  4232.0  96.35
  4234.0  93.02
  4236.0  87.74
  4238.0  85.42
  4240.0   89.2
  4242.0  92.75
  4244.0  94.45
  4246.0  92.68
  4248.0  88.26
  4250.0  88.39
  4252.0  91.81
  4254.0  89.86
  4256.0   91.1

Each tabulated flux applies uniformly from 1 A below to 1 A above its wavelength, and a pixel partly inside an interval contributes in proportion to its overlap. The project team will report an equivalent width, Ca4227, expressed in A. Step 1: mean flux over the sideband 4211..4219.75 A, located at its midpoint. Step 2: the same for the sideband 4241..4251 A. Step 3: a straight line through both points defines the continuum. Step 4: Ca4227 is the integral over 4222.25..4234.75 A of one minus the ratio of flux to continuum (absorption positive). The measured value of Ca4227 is 0.82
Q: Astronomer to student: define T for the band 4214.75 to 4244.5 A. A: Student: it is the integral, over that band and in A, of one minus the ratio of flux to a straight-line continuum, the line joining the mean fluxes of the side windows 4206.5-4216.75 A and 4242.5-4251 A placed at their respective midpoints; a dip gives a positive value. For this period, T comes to 0.9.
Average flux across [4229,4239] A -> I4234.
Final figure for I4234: 91.2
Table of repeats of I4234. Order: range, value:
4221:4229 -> 82.5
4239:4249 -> 91.5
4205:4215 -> 94.4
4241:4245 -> 93.6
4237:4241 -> 87.3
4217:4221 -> 95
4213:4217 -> 94.3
